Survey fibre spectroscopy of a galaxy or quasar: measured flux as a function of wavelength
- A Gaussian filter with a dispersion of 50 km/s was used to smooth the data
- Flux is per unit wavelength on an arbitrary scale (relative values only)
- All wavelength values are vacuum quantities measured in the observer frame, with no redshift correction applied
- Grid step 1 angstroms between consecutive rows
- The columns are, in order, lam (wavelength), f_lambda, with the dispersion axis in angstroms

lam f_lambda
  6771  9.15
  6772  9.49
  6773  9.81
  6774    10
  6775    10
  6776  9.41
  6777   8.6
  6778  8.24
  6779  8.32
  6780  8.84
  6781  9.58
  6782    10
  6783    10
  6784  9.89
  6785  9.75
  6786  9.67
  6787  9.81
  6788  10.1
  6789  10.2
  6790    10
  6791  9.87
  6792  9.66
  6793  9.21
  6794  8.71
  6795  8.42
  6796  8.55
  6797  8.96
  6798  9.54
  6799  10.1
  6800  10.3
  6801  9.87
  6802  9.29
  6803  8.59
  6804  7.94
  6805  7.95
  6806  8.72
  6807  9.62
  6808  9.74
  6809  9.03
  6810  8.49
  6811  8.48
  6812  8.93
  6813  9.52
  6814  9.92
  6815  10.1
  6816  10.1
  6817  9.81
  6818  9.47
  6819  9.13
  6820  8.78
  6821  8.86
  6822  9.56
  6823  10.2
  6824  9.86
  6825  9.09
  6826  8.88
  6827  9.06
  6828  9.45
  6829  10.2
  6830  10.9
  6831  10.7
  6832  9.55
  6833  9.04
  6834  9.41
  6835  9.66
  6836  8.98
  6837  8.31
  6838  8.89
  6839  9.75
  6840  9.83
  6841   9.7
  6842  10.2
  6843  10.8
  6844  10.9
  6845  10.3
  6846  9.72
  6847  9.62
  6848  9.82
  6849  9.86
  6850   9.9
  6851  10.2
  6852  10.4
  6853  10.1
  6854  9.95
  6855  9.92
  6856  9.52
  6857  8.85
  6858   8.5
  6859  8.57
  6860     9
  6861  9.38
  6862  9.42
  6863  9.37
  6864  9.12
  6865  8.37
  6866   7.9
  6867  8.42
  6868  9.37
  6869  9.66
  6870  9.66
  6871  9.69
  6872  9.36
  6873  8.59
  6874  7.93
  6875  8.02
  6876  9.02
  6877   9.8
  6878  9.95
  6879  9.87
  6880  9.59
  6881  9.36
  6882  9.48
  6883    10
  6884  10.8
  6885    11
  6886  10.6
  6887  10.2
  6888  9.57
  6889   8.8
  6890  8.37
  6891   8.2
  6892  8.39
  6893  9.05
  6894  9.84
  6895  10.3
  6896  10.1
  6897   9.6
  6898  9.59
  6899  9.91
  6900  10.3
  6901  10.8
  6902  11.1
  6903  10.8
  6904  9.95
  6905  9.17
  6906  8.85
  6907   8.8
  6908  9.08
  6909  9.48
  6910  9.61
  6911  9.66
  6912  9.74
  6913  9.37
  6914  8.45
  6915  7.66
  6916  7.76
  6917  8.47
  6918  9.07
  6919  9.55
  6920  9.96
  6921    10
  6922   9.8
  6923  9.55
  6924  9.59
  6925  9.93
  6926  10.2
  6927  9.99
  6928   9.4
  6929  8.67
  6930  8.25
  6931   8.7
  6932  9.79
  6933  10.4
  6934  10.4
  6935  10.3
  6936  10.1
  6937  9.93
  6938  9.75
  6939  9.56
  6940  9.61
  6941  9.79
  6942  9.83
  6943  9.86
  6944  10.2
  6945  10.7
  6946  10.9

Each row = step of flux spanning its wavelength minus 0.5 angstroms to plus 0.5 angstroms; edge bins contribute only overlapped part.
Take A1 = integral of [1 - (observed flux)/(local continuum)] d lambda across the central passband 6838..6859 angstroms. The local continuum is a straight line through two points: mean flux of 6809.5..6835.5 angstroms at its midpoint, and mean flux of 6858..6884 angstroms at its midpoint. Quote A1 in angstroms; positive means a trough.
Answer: -1.1 angstroms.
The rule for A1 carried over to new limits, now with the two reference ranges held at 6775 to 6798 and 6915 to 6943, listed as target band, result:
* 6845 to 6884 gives 0.35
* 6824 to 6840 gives -0.10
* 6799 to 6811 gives 0.41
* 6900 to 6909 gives -0.30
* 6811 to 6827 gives -0.04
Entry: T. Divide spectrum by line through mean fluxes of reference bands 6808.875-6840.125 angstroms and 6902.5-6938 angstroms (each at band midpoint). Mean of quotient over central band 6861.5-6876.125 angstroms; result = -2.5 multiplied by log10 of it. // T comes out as 0.06 mag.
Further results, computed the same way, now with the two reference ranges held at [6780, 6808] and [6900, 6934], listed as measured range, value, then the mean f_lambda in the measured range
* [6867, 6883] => 0.02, 9.29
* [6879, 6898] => -0.02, 9.63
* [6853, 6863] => 0.02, 9.28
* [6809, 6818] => 0.00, 9.4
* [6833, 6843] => 0.00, 9.46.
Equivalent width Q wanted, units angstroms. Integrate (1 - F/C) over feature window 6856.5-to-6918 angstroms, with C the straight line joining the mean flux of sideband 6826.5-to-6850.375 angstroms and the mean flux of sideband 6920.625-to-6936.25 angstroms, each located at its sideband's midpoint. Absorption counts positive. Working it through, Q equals 2.5 angstroms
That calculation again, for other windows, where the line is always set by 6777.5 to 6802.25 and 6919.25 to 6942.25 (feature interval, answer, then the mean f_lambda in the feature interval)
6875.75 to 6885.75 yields -0.3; 9.93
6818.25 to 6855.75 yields -0.6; 9.71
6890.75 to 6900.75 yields 0.1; 9.59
